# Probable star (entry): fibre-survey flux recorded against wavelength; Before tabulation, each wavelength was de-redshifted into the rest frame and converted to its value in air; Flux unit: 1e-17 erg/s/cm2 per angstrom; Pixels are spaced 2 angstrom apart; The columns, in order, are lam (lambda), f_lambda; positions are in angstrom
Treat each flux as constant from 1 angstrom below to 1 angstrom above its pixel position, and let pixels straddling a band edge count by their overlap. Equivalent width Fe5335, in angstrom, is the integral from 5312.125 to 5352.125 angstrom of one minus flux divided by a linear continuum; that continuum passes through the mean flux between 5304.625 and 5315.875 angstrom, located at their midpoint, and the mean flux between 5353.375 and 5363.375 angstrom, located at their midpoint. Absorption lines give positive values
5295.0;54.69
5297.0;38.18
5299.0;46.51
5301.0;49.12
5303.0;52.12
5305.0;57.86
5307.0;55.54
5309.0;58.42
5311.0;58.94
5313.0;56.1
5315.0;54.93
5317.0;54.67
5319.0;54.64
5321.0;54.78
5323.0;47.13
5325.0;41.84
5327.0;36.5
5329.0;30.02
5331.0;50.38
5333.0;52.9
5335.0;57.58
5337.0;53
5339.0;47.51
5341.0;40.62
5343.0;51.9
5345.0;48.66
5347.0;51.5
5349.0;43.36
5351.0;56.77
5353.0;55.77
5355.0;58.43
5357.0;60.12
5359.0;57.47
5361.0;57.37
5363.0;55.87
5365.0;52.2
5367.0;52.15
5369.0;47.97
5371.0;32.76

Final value 5.7 angstrom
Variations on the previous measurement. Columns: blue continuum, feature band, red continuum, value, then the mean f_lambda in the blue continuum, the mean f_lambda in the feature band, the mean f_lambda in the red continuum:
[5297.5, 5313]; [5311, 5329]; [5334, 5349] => 0.9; 53.7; 49.5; 49.7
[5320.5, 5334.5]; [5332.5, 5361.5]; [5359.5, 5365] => -1.0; 44.9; 52.8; 55.9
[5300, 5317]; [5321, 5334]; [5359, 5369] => 2.6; 55.3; 44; 54.1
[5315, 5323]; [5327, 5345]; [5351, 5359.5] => 2.7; 53.8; 47.4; 57.8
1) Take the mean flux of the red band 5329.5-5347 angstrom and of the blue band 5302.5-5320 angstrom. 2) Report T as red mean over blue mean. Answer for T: 0.9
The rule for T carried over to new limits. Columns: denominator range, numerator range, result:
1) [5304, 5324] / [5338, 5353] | 0.89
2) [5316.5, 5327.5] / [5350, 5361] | 1.19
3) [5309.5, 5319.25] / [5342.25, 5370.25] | 0.95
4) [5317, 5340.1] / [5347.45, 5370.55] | 1.12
